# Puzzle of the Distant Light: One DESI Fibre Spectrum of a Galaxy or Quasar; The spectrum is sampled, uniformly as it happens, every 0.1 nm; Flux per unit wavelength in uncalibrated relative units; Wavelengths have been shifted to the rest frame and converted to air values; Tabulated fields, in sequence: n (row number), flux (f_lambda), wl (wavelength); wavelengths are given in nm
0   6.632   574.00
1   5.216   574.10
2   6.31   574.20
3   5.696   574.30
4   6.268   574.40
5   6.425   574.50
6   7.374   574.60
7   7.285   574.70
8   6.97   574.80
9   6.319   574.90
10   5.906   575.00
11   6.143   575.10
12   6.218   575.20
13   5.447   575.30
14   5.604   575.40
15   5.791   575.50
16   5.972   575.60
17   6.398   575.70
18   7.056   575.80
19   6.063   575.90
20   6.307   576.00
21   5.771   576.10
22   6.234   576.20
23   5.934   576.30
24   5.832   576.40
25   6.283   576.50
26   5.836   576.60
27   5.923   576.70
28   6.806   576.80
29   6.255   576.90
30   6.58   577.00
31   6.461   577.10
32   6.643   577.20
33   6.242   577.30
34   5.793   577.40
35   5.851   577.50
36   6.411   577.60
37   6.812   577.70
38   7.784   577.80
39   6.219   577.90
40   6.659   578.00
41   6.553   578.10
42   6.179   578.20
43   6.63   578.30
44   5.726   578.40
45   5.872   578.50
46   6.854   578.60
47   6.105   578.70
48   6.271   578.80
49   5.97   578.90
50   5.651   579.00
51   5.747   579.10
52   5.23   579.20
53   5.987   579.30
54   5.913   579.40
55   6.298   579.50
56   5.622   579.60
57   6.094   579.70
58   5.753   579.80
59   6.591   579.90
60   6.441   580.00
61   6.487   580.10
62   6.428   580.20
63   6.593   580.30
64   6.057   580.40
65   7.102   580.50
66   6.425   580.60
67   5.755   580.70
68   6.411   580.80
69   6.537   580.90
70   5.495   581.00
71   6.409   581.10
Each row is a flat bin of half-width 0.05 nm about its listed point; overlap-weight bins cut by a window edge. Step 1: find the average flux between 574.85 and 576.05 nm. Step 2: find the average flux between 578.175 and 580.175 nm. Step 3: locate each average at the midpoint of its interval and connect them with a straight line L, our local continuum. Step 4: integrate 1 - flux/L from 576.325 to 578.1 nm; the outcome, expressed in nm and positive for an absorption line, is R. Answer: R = -0.08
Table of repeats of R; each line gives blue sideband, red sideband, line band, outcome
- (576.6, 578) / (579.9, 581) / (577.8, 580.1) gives 0.09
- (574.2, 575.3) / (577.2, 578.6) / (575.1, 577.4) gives 0.09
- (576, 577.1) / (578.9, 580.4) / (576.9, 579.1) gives -0.08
